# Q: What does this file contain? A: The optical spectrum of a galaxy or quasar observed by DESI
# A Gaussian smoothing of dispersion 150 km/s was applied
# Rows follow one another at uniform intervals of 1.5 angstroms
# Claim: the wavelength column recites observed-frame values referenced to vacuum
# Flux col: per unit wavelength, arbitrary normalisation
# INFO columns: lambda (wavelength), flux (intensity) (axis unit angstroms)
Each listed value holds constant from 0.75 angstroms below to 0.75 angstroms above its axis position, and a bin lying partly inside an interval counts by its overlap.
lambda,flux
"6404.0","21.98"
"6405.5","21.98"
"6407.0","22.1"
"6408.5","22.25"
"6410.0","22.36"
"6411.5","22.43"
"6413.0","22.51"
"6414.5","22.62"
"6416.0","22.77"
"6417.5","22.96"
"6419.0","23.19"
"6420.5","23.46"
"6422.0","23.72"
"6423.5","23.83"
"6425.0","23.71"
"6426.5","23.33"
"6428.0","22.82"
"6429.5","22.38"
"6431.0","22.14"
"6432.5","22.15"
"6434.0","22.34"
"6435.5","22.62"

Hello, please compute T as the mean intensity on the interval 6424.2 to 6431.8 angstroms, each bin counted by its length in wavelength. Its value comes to 22.9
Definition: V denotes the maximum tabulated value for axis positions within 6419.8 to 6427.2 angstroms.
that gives 23.83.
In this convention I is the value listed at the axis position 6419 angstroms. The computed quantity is 23.19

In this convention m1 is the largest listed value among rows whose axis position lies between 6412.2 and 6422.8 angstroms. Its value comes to 23.72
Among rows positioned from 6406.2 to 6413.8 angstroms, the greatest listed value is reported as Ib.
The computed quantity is 22.51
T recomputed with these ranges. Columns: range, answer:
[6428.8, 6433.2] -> 22.2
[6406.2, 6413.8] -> 22.3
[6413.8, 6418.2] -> 22.8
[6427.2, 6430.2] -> 22.6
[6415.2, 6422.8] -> 23.2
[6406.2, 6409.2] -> 22.2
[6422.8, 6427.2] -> 23.6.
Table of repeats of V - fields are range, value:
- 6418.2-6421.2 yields 23.46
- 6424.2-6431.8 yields 23.71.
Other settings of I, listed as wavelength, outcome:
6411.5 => 22.43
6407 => 22.1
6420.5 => 23.46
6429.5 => 22.38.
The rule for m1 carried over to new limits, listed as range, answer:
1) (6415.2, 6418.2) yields 22.96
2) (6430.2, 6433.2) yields 22.15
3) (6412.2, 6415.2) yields 22.62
